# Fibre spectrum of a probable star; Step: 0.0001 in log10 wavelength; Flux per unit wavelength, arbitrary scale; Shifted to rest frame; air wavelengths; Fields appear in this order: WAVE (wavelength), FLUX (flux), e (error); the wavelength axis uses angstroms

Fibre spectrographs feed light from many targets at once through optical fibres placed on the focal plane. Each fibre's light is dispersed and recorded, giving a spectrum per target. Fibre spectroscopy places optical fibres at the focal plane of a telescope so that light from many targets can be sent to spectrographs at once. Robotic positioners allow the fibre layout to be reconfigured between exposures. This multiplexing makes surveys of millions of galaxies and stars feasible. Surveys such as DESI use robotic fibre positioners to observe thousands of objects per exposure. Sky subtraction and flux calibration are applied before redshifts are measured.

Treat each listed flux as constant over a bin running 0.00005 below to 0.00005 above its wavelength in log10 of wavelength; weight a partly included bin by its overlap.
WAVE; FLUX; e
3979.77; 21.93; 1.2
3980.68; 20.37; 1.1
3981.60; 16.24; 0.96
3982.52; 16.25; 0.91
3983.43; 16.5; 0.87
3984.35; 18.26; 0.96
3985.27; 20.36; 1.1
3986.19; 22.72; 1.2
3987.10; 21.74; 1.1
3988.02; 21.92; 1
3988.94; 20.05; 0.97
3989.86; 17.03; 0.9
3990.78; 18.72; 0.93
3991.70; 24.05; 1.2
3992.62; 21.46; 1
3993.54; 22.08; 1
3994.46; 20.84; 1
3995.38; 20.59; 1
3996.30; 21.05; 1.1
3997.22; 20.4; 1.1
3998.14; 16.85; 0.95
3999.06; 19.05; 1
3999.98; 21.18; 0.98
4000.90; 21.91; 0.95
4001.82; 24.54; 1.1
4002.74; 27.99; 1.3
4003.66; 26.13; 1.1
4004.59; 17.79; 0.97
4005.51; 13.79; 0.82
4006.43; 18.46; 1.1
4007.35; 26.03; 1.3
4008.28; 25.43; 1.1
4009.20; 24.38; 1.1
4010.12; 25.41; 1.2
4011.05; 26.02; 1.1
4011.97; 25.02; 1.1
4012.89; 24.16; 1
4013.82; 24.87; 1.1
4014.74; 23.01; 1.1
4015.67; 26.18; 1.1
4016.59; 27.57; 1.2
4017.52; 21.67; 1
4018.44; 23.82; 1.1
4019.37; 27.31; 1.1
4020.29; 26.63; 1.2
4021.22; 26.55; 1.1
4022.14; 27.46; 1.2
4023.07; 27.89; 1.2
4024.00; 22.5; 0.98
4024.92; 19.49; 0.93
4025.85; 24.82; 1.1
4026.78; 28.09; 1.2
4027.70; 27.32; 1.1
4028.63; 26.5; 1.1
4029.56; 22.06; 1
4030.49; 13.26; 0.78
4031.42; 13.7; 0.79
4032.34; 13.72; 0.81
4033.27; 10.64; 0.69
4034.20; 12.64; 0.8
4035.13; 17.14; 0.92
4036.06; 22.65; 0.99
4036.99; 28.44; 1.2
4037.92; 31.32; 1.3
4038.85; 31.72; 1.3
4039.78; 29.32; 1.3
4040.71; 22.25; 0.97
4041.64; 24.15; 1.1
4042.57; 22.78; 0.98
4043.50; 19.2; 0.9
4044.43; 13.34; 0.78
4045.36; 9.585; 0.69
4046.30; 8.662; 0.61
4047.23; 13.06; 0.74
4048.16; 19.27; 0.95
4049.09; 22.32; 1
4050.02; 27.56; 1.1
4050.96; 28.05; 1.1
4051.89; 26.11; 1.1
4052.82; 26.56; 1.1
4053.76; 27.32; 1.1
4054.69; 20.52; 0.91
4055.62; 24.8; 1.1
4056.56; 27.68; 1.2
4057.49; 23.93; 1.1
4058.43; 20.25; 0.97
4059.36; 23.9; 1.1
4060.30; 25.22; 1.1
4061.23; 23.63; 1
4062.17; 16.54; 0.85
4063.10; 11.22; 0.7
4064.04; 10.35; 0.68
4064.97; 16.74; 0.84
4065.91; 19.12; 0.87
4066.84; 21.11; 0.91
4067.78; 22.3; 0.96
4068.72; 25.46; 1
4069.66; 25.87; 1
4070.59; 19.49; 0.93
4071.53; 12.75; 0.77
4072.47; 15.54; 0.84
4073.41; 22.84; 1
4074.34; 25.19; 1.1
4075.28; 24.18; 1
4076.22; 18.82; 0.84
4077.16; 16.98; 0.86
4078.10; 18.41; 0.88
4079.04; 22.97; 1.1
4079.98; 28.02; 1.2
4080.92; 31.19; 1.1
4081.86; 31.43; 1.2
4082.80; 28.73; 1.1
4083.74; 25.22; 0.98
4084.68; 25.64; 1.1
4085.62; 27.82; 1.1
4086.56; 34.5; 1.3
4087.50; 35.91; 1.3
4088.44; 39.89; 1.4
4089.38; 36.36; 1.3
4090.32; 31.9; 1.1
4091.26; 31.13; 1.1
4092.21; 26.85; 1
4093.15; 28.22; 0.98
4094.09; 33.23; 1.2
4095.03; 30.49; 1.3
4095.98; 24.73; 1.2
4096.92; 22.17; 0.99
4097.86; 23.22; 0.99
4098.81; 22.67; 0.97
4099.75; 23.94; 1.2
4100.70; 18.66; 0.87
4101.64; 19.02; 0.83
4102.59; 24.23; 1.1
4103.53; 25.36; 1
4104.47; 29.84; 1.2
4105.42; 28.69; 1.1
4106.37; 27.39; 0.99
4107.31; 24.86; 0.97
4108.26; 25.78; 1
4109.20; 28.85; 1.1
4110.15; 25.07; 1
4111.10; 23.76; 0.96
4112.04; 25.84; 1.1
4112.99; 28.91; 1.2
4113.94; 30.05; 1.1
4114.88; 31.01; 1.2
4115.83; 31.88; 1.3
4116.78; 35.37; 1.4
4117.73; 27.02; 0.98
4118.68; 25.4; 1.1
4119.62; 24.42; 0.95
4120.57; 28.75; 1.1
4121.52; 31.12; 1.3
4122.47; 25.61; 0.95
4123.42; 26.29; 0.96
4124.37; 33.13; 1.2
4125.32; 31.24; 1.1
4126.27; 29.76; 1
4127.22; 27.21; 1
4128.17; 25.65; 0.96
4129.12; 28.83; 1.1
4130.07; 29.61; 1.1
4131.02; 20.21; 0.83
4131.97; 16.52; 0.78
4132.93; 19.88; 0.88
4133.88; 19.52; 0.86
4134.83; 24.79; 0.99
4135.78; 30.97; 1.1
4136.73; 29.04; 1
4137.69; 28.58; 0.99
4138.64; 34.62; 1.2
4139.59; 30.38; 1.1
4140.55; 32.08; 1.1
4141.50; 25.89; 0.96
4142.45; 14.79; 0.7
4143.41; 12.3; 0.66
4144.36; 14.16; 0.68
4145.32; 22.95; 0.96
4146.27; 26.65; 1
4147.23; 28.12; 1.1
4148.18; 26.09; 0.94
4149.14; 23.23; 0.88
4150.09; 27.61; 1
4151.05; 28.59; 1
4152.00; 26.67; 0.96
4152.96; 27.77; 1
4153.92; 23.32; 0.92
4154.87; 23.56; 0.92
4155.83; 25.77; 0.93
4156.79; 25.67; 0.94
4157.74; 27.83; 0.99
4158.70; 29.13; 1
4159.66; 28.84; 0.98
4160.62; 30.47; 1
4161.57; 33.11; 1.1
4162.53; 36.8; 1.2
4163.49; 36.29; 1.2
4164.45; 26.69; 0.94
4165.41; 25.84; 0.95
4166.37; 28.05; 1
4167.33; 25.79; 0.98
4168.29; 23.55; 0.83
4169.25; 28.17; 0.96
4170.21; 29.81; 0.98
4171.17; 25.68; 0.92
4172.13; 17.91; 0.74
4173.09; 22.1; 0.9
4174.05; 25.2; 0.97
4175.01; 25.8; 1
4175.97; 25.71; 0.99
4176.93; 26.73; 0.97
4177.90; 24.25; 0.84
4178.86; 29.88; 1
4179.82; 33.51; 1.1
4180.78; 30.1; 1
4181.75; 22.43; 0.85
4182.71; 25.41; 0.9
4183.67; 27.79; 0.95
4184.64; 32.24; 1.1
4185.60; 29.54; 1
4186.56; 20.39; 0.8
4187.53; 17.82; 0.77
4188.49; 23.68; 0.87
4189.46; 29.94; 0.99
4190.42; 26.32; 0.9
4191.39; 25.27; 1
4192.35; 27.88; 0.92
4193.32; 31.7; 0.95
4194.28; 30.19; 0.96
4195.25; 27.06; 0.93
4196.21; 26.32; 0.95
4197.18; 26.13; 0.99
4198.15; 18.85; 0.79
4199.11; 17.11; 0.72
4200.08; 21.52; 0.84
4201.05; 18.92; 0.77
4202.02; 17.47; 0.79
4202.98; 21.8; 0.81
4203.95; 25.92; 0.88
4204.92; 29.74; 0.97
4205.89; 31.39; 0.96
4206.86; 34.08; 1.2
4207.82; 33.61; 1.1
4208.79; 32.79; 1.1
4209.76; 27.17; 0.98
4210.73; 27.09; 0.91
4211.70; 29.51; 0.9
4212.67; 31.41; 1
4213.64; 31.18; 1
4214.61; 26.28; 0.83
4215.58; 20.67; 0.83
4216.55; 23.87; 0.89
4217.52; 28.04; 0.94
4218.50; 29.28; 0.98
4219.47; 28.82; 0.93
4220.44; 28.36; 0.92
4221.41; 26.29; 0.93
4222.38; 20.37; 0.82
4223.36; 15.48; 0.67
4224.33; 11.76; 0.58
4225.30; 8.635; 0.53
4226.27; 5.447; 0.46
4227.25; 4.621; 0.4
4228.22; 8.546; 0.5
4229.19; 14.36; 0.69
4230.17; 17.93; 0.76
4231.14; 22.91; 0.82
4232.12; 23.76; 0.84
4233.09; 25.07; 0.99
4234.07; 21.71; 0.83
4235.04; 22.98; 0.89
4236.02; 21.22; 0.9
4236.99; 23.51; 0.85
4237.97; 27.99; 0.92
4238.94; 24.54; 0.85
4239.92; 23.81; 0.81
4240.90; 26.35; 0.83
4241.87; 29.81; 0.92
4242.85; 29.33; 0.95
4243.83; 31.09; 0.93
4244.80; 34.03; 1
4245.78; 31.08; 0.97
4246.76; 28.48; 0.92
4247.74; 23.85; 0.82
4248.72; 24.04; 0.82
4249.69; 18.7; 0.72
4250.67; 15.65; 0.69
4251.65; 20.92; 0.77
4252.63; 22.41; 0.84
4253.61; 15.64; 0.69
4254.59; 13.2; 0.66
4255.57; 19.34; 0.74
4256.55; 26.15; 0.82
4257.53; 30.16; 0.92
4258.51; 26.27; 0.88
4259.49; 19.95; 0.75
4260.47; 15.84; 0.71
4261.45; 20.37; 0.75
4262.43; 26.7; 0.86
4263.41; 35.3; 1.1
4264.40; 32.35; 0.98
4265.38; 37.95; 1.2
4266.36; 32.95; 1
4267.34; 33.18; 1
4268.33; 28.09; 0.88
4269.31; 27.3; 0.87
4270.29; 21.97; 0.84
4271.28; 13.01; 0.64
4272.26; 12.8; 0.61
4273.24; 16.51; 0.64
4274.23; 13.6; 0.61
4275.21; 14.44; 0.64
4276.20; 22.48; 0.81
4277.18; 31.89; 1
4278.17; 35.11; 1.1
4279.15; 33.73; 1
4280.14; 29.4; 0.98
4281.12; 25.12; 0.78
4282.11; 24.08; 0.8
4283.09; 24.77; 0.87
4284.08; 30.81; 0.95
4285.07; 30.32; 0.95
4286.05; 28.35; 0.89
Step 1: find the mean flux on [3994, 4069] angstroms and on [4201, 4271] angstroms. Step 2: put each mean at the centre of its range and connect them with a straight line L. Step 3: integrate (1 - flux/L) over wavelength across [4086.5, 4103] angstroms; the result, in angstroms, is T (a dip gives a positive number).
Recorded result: -3.8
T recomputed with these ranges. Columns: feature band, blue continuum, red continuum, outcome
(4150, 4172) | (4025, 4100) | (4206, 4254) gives -4.1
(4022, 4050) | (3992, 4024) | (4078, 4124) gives 4.3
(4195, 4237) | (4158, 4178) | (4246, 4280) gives 4.6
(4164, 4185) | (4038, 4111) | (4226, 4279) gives -2.5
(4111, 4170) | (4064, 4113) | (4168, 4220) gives -2.6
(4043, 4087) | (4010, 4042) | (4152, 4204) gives 4.3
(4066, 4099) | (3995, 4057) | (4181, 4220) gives -3.0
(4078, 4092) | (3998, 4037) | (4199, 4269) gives -4.3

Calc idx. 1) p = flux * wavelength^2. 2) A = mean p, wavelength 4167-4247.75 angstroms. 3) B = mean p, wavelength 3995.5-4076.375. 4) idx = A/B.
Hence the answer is 1.23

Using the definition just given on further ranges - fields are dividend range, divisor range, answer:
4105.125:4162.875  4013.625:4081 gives 1.28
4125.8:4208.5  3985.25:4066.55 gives 1.28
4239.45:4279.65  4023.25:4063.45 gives 1.28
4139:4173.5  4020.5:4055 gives 1.27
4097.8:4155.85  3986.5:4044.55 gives 1.22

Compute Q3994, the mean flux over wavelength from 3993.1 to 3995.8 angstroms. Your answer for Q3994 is 21.2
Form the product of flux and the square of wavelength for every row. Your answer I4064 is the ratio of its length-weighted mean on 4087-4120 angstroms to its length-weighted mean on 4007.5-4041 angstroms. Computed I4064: 1.2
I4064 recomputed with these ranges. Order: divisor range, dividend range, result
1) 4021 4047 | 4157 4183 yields 1.39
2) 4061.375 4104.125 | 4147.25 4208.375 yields 1.14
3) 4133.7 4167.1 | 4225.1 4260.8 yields 0.85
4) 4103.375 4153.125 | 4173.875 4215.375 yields 1.04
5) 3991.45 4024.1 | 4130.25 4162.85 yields 1.18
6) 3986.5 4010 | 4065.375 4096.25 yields 1.27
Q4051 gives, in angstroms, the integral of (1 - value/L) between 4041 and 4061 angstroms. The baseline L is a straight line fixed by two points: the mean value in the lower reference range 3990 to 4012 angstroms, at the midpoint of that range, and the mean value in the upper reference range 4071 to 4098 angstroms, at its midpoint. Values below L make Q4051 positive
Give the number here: 2.6 angstroms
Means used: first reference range 21.9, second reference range 26.7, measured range 21.7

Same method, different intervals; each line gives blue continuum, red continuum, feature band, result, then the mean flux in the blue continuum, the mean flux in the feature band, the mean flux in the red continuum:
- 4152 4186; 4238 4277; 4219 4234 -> 4.6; 27.4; 17.6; 24.2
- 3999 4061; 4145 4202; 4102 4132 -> -3.1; 22.7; 27.6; 26.4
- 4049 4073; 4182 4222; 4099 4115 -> -1.7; 21.7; 25.8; 26.5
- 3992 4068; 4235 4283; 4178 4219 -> -4.4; 22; 26.7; 24.8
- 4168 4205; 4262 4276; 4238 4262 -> 0.9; 25.3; 23.9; 24.6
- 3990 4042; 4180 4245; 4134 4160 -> -2.1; 22.8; 25.8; 24.4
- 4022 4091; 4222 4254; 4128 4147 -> -2.0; 22.9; 24.4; 21.1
